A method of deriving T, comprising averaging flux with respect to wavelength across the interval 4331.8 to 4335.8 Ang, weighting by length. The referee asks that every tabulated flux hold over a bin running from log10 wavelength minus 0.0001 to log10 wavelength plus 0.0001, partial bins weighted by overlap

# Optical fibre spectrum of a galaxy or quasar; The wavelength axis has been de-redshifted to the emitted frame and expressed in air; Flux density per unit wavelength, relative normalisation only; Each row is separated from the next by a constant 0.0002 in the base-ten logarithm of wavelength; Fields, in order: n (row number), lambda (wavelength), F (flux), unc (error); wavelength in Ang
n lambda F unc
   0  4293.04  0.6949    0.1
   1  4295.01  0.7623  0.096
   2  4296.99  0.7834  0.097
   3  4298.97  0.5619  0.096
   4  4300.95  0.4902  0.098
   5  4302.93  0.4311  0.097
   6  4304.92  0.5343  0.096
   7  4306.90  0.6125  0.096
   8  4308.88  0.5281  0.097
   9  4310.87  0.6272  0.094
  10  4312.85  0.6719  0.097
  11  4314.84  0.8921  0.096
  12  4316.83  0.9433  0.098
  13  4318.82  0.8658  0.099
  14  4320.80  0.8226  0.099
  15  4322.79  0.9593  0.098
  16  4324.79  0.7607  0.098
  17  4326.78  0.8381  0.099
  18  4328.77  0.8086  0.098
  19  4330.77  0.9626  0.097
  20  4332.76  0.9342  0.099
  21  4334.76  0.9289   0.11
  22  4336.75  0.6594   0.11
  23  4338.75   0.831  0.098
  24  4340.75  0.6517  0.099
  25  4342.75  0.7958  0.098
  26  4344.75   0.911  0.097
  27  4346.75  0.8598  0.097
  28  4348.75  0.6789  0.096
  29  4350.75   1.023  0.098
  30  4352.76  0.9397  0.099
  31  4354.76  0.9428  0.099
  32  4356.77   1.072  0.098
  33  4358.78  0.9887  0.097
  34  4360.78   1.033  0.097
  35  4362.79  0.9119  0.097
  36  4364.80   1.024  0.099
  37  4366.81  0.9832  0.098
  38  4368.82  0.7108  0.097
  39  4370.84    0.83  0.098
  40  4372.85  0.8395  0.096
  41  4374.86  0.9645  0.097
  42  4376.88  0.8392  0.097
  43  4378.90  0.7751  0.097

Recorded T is 0.929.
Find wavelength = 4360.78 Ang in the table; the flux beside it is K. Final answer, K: 1.033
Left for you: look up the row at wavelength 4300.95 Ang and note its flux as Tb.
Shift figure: 0.4902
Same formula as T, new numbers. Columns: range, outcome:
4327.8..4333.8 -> 0.902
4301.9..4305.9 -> 0.482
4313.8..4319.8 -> 0.898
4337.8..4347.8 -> 0.809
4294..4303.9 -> 0.607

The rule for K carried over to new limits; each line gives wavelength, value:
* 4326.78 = 0.8381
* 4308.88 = 0.5281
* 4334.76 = 0.9289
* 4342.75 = 0.7958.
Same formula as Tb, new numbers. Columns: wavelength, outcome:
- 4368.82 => 0.7108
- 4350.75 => 1.023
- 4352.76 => 0.9397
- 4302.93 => 0.4311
